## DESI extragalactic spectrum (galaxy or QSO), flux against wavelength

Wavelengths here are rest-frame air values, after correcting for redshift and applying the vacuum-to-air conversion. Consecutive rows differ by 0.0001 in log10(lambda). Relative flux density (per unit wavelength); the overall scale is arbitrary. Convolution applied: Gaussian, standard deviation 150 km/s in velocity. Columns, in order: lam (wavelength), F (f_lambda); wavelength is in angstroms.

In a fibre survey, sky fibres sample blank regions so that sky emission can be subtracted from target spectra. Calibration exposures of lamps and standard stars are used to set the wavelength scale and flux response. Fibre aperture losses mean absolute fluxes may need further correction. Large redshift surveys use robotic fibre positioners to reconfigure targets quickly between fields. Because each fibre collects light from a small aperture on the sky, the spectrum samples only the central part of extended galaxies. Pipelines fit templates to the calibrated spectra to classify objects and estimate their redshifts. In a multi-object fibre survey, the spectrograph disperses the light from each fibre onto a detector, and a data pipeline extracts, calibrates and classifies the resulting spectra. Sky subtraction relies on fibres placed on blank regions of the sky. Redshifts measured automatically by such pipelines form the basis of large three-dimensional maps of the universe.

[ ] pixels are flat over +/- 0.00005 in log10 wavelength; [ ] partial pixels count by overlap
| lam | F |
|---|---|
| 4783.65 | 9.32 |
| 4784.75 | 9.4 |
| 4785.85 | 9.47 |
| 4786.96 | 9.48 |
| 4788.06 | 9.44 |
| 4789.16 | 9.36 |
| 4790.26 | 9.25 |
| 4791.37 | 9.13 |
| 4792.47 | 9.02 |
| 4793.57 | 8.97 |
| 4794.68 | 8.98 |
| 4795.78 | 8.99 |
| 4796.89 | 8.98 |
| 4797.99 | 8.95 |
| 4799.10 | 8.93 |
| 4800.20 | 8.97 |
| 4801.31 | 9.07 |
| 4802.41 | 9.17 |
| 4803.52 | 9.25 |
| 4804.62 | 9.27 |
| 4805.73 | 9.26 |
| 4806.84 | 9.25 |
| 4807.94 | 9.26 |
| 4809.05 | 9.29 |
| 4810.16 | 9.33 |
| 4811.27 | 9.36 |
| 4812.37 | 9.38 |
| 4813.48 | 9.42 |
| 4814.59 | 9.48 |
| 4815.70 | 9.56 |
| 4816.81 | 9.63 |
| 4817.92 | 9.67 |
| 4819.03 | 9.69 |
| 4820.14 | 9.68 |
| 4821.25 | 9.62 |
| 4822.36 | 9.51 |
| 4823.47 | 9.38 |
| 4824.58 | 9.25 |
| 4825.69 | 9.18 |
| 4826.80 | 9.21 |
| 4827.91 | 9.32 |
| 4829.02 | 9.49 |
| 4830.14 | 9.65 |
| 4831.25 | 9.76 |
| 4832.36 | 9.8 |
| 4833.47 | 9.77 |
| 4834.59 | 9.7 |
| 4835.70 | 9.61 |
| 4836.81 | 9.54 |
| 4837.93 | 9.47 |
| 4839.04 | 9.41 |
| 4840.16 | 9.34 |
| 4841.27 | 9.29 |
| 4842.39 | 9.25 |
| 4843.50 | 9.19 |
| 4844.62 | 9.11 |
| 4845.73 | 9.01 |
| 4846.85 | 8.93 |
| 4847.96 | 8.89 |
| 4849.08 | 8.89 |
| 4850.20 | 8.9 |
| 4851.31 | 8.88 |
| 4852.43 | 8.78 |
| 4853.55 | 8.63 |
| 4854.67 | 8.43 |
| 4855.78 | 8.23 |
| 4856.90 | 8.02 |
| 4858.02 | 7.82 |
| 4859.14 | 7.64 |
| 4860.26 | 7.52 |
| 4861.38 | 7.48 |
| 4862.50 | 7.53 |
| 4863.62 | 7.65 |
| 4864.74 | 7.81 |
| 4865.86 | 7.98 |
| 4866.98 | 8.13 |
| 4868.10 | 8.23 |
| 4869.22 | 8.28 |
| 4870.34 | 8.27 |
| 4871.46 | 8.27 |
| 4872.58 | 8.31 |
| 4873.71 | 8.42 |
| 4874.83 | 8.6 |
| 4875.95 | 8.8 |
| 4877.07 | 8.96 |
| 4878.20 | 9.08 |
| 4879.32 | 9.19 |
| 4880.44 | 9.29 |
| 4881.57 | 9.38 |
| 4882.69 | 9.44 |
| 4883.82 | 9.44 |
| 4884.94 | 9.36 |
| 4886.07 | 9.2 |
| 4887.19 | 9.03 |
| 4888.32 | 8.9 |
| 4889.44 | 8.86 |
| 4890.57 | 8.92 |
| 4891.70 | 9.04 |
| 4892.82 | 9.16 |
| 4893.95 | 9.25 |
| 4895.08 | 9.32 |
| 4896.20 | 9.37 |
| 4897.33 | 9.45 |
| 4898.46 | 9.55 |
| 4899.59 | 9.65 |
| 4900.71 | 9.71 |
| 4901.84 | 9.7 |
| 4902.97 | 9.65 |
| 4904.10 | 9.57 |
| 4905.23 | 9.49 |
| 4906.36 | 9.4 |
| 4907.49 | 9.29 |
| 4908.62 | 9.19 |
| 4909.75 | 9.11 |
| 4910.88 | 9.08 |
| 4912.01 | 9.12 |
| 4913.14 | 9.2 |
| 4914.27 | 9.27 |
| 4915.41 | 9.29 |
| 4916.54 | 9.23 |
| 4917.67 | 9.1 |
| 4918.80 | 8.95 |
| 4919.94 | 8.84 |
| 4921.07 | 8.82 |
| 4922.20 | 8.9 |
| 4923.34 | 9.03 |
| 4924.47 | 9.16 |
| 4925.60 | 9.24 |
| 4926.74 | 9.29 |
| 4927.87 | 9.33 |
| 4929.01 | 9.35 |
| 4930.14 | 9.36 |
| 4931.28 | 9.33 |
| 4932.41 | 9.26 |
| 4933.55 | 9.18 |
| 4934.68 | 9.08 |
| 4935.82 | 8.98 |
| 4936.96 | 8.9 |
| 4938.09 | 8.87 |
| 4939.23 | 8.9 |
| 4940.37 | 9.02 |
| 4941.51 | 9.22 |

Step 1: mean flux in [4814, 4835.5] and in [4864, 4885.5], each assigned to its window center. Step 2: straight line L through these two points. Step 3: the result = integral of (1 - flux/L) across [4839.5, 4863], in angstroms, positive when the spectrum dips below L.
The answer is 1.4 angstroms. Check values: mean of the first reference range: 9.54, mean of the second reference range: 8.69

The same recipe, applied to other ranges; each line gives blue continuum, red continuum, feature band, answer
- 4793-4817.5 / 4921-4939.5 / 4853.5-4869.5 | 2.2 angstroms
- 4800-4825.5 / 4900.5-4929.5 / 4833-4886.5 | 3.3 angstroms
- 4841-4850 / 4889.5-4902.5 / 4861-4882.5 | 1.8 angstroms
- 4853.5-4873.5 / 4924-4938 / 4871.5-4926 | -3.4 angstroms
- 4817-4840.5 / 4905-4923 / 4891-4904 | -0.3 angstroms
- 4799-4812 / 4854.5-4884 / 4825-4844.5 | -1.4 angstroms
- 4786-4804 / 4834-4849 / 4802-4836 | -0.9 angstroms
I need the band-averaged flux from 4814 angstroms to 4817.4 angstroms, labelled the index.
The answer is 9.54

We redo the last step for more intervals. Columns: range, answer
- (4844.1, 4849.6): 8.97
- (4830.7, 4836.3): 9.74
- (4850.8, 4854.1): 8.75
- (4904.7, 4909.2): 9.34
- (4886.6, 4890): 8.95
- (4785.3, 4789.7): 9.43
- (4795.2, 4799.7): 8.97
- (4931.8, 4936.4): 9.13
